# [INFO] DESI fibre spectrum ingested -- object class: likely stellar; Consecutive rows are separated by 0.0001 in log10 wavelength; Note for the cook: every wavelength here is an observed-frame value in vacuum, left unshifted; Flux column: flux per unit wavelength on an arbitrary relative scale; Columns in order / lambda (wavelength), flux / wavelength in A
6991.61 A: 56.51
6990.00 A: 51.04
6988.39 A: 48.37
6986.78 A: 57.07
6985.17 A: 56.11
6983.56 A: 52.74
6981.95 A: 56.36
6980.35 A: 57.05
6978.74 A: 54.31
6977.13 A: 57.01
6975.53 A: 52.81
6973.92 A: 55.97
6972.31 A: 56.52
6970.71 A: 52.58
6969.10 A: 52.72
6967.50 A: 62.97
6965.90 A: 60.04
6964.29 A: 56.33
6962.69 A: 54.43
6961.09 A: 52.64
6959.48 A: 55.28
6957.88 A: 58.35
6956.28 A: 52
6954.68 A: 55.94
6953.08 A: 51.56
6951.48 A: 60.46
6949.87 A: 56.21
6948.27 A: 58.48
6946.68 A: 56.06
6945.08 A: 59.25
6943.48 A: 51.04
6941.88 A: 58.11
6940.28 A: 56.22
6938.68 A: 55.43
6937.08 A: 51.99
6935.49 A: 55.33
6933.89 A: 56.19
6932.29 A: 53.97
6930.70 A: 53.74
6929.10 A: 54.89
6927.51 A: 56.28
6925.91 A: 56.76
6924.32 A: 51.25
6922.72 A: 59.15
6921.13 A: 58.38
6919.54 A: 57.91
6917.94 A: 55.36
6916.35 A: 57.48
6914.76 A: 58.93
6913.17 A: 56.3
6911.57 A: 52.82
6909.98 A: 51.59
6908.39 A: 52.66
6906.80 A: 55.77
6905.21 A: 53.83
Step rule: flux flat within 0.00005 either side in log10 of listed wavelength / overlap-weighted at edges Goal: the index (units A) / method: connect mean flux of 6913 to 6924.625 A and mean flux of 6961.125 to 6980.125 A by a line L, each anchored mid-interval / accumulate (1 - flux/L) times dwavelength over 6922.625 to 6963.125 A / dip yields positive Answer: 0.8 A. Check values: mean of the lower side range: 57.1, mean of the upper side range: 55.9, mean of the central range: 55.4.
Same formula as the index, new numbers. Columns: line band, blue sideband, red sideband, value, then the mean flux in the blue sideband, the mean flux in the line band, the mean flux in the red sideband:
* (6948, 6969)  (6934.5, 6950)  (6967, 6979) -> -0.3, 55.8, 56.3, 55.5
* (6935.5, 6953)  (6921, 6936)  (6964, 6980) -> -0.1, 55.5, 56.1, 56.1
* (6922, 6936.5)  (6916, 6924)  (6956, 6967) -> 0.4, 57.3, 55.2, 56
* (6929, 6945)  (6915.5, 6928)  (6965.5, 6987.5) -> 0.4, 56.6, 54.9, 55.9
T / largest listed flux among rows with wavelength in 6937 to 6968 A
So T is 62.97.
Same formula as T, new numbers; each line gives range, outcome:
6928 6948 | 59.25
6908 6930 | 59.15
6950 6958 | 60.46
